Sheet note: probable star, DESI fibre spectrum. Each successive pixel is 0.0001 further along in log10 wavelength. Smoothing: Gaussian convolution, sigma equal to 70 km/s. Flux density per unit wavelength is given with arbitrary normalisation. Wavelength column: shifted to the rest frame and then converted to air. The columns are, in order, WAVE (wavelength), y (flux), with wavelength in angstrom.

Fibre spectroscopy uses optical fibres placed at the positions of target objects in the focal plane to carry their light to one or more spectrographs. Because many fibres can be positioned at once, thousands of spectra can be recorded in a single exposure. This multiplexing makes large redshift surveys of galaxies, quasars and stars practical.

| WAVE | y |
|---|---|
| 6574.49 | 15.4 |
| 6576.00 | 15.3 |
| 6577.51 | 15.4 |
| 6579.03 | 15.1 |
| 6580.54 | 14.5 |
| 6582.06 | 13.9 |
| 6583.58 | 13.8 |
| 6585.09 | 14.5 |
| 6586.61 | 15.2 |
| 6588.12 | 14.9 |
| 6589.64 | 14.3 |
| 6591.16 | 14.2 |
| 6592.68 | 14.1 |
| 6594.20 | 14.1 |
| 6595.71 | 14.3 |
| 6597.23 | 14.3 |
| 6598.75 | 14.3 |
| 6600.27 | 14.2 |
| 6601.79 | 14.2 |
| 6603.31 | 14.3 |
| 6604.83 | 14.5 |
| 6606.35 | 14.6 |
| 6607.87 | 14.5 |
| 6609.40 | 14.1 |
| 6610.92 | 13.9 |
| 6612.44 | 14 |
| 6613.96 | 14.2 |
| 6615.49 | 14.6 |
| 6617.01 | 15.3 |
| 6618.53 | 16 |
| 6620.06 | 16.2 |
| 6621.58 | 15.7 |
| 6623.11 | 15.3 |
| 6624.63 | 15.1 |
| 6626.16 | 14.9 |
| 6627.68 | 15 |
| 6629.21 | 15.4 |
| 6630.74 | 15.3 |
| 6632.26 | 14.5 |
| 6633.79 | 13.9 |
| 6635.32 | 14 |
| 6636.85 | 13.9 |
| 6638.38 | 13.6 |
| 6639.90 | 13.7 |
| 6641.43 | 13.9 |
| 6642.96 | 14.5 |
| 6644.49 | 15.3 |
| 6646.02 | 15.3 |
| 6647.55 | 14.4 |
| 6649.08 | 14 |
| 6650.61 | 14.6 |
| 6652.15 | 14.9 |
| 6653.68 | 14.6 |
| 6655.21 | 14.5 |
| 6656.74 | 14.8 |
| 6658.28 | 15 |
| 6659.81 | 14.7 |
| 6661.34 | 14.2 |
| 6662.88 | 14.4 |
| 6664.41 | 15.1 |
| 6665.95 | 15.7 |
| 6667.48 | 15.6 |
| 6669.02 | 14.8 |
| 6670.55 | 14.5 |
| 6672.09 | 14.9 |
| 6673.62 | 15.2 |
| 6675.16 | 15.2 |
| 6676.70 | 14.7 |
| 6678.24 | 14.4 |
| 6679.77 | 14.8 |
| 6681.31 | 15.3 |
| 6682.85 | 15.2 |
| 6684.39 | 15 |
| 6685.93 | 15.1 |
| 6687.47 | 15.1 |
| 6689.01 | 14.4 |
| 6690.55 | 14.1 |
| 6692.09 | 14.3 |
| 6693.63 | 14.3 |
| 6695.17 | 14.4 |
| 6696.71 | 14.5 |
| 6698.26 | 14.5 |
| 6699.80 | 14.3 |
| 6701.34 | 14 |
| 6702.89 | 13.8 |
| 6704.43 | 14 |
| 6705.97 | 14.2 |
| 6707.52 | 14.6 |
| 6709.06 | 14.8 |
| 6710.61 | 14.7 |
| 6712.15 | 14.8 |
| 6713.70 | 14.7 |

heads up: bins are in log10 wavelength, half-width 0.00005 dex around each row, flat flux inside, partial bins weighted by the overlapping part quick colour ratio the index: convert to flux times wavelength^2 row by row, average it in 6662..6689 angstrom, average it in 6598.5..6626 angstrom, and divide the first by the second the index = 1.04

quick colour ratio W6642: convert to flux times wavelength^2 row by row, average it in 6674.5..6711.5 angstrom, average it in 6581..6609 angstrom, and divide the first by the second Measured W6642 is 1.05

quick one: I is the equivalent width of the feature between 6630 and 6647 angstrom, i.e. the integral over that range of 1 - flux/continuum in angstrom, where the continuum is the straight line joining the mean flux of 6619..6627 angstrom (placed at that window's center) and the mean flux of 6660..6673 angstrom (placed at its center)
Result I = 1.0 angstrom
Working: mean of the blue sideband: 15.5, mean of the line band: 14.4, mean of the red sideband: 14.9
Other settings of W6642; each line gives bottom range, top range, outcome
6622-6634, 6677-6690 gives 1.01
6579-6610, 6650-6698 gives 1.05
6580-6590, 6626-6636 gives 1.03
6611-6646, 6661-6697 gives 1.02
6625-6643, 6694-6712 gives 1.02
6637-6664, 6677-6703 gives 1.02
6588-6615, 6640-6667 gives 1.05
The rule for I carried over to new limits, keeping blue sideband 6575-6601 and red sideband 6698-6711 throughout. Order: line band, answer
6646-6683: -1.1 angstrom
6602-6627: -0.6 angstrom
